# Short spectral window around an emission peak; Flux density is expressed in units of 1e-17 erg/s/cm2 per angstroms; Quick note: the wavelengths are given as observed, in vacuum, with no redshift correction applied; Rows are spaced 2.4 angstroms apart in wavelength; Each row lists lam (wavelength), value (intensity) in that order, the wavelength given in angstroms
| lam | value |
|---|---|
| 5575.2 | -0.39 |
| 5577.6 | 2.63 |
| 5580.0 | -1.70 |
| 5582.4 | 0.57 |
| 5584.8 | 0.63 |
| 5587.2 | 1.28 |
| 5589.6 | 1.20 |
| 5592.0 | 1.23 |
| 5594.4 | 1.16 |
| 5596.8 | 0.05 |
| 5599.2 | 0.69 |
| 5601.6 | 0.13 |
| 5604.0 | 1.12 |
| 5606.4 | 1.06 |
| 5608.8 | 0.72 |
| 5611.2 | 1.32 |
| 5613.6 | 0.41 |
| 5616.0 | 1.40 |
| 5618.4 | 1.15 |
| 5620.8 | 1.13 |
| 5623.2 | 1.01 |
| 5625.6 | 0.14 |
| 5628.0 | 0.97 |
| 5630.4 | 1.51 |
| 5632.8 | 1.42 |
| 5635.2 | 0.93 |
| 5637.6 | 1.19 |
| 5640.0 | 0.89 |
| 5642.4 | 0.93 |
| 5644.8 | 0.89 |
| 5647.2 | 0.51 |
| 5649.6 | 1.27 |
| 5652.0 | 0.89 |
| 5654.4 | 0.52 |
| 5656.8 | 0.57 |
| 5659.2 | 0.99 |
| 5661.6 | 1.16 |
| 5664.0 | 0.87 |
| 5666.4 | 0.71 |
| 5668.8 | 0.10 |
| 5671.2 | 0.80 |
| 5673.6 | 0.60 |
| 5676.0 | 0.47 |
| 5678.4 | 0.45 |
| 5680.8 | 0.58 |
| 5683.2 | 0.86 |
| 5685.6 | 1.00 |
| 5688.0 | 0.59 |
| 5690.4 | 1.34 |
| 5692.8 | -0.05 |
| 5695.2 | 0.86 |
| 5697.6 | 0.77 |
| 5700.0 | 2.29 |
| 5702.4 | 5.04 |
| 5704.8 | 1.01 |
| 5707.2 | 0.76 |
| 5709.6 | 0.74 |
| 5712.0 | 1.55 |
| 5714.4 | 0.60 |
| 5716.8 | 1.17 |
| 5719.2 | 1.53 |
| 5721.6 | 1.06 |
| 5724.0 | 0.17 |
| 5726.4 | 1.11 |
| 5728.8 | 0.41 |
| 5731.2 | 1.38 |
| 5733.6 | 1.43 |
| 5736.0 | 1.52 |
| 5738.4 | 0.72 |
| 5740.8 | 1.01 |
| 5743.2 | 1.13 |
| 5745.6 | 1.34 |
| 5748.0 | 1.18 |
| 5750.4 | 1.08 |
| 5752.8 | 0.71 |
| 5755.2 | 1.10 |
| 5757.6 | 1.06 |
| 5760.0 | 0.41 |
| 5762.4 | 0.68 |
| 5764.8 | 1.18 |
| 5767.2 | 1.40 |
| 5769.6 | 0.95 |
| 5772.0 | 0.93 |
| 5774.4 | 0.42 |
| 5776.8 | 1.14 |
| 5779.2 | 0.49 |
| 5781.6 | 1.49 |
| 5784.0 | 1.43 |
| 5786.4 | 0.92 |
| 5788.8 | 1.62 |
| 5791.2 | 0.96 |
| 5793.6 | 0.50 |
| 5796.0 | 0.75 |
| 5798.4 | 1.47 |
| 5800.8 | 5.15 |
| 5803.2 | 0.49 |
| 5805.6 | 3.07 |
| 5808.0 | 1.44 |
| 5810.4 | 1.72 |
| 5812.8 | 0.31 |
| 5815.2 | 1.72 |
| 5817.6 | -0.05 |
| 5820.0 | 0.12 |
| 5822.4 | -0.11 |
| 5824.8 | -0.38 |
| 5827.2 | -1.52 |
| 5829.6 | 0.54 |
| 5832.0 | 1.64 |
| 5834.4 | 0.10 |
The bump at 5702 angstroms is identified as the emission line [O III]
